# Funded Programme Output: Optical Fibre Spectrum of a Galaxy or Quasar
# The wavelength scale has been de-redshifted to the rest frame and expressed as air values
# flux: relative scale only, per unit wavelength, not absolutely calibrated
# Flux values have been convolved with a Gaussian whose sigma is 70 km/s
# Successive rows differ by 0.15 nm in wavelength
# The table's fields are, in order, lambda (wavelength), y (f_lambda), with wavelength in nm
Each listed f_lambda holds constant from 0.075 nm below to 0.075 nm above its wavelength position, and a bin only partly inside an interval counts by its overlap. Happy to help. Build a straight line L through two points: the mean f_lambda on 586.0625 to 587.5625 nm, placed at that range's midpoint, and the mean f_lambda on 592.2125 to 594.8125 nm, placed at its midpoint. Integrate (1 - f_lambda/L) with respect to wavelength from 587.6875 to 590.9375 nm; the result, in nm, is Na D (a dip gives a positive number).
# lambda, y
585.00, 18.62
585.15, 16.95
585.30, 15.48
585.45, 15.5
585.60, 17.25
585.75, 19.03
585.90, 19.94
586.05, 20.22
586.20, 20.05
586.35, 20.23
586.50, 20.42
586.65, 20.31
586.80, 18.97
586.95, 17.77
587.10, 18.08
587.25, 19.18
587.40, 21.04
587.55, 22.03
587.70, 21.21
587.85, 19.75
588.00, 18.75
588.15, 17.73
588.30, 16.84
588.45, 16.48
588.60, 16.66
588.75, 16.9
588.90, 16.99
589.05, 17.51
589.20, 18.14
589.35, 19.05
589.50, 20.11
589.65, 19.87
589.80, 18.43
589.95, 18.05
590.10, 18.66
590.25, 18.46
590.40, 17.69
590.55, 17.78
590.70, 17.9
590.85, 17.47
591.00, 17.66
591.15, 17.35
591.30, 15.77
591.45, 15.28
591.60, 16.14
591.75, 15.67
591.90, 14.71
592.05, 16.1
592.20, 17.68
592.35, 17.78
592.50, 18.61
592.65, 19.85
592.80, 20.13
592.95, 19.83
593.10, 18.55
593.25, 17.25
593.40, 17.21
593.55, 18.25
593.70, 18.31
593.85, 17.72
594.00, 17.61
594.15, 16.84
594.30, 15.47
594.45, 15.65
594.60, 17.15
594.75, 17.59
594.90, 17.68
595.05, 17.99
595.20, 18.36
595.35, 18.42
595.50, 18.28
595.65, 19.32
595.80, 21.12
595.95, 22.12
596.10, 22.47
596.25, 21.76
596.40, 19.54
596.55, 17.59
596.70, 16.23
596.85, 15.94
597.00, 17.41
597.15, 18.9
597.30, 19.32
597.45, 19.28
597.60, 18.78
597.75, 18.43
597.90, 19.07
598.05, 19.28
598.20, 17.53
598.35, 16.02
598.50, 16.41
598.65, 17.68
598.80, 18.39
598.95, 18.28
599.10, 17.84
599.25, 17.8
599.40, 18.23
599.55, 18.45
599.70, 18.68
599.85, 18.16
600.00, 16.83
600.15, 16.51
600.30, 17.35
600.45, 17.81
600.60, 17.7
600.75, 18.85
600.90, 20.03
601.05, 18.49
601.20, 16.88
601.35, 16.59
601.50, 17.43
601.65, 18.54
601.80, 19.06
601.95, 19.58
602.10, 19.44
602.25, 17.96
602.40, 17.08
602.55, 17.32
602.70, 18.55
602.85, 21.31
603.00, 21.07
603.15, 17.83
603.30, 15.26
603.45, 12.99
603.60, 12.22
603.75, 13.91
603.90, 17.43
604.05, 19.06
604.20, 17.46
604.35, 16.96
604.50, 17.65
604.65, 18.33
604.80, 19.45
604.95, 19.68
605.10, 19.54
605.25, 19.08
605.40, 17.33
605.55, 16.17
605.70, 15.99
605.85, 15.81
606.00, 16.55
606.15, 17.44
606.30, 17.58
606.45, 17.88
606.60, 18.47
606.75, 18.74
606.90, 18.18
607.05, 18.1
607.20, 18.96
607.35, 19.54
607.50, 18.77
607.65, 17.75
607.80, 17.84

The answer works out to 0.15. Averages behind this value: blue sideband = 19.7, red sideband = 17.9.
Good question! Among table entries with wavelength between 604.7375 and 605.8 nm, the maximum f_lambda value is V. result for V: 19.68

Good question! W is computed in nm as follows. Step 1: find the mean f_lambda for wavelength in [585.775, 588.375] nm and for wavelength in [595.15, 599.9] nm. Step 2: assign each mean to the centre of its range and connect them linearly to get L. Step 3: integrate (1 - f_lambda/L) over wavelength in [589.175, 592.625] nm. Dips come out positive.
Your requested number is 0.287 nm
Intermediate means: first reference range 19.5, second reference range 18.6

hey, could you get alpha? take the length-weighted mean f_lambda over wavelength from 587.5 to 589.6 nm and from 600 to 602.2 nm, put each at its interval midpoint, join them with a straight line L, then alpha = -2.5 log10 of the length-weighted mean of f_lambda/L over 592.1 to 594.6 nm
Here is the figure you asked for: 0.03 mag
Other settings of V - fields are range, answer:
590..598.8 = 22.47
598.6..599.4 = 18.39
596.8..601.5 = 20.03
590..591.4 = 18.66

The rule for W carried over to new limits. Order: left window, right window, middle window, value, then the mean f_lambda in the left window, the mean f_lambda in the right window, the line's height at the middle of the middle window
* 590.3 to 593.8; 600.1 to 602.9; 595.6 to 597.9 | -0.17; 17.5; 18.2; 17.9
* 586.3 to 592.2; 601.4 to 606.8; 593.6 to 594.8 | 0.06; 18.1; 17.7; 18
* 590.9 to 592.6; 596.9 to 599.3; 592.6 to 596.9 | -0.26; 16.7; 18.1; 17.4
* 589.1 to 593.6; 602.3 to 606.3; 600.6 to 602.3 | -0.09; 17.8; 17.4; 17.5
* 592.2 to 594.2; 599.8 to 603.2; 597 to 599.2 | 0.01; 18.3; 18.3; 18.3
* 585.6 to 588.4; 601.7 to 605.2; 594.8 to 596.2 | -0.07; 19.4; 17.8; 18.6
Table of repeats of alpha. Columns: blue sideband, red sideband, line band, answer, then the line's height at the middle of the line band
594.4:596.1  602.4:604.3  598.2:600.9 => 0.00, 17.8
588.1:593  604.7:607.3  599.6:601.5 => 0.00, 17.9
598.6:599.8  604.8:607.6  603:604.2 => 0.13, 18.1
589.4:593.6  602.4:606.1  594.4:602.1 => -0.04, 17.6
